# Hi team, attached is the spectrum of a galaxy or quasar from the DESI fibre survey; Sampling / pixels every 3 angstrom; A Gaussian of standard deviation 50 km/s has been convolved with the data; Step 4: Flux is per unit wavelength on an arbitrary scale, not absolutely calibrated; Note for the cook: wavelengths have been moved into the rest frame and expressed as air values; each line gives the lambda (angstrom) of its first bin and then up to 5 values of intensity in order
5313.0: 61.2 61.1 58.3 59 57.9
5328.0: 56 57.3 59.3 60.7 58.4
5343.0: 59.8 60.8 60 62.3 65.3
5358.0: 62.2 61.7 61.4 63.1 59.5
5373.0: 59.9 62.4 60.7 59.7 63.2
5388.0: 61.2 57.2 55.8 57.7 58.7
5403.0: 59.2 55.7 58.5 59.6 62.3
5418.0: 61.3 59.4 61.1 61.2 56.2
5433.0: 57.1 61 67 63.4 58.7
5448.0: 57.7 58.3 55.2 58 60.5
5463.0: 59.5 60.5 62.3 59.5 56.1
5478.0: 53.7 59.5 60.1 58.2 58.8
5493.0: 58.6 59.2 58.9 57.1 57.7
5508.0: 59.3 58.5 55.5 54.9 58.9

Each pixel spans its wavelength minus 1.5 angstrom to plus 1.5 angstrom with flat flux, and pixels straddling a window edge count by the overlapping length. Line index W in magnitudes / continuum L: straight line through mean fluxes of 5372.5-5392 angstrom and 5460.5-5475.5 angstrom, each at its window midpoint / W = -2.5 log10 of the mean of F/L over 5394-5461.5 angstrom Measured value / 0.02 mag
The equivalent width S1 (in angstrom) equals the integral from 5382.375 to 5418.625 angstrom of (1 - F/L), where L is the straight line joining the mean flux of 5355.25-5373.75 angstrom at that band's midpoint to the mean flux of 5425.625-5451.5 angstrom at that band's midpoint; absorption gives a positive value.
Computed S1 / 1.0 angstrom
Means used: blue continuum 61.6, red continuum 60.1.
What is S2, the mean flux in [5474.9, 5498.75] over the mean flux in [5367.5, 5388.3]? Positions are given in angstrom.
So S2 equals 0.95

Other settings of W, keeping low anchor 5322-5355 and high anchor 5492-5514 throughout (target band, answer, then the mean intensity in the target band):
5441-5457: 0.00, 58.5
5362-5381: -0.03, 61.1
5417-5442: -0.03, 60.7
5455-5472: -0.03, 60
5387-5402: 0.02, 58.1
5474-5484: 0.03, 57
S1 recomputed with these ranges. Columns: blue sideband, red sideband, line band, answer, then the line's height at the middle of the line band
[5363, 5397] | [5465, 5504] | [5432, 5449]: -0.49 angstrom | 59.3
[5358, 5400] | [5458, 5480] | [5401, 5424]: 0.09 angstrom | 59.8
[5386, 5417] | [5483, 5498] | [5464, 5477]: -0.11 angstrom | 58.9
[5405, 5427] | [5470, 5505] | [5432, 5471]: -0.61 angstrom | 59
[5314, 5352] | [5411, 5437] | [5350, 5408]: -0.77 angstrom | 59.6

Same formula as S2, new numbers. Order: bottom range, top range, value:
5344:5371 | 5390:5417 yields 0.94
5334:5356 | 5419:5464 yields 0.98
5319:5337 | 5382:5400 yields 1.02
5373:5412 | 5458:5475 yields 1.01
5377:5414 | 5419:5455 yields 1.01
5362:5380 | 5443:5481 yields 0.96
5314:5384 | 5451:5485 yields 0.97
